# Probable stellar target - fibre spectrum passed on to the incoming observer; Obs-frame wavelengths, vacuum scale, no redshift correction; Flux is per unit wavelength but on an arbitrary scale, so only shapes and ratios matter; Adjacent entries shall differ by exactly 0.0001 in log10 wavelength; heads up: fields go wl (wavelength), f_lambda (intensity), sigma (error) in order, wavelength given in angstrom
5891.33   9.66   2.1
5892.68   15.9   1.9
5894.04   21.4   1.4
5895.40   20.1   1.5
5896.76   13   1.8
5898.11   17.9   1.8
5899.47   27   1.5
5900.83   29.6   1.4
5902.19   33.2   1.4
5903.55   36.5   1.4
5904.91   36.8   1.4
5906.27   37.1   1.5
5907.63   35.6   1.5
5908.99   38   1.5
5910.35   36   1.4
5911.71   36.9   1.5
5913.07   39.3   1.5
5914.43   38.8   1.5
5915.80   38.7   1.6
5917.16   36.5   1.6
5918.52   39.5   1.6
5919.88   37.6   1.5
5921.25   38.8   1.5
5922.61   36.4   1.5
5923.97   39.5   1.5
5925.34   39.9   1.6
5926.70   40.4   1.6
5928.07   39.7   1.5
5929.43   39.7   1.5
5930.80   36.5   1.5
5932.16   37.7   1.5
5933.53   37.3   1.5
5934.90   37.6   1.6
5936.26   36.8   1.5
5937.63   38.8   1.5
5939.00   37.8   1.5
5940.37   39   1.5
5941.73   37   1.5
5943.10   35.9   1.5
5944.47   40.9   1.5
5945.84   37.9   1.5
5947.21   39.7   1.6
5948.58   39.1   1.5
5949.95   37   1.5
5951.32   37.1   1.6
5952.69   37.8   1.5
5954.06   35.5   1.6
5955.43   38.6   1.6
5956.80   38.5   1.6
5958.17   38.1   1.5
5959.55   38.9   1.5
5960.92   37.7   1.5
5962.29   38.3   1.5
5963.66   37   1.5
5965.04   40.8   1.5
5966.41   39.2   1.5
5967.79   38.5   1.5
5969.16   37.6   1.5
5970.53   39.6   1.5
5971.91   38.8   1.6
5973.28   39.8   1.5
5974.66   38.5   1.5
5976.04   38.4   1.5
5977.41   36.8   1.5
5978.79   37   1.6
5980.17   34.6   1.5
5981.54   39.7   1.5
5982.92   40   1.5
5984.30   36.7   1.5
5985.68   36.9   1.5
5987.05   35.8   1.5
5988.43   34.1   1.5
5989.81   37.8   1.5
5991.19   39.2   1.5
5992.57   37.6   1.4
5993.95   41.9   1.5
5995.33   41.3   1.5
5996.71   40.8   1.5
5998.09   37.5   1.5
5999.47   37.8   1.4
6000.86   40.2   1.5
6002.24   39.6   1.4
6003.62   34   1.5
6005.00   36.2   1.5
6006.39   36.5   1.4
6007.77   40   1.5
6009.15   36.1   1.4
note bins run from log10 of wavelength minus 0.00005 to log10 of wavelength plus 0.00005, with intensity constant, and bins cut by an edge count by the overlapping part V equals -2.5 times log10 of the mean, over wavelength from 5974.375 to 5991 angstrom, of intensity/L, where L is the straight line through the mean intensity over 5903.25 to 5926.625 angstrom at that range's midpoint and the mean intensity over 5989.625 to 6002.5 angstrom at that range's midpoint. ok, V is 0.05 mag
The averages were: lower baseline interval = 37.9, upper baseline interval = 39.4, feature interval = 37.2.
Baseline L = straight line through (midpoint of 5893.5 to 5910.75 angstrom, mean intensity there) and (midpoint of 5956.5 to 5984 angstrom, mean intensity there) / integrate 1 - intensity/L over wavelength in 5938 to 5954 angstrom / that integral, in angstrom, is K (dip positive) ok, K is -1.3 angstrom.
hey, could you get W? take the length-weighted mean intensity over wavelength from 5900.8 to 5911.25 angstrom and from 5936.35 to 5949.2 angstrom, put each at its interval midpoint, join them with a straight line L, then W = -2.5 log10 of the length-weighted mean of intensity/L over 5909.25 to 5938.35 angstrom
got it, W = -0.03 mag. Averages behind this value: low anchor 35.7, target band 38.2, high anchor 38.4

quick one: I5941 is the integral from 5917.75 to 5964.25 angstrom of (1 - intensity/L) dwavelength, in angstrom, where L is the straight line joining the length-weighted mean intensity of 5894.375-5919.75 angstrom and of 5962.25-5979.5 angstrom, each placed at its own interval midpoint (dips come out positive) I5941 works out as -3.2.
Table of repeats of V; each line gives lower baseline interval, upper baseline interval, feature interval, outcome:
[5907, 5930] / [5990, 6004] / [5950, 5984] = 0.02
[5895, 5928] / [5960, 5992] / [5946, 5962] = -0.04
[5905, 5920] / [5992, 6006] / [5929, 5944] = 0.01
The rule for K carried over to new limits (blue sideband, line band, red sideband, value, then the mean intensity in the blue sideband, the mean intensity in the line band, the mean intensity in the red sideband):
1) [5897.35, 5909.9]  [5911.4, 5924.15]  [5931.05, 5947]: -1.34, 32.4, 38.2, 37.9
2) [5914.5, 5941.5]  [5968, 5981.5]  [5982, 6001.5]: 0.13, 38.3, 38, 38.4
